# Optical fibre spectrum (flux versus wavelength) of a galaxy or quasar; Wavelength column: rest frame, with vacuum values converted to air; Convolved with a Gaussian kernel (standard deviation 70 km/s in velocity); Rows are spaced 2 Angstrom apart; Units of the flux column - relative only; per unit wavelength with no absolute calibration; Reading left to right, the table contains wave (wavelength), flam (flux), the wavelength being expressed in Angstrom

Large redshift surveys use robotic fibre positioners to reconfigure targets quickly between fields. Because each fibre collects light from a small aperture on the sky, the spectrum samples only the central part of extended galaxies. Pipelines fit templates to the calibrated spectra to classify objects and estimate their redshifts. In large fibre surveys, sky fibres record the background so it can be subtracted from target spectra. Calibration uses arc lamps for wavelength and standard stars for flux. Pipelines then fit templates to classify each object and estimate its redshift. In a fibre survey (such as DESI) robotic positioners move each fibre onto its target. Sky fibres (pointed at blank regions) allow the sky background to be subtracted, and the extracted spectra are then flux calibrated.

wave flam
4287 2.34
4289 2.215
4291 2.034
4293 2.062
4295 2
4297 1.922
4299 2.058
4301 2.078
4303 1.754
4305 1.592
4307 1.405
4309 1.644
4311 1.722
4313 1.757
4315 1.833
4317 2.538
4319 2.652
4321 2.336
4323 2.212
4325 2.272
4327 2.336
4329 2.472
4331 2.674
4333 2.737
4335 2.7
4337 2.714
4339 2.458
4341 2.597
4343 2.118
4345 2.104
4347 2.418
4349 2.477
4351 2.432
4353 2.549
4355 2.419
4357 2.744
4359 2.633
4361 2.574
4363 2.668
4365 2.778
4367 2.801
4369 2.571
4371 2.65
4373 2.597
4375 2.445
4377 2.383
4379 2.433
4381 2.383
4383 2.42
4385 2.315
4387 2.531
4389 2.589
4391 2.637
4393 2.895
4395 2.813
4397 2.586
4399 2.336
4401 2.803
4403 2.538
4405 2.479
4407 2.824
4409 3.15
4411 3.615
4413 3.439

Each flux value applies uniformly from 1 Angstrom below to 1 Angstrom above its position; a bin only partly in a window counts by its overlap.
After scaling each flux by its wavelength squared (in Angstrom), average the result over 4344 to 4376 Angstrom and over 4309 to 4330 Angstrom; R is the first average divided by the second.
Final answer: 1.19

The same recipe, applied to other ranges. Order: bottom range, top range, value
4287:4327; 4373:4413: 1.37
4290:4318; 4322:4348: 1.32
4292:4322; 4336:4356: 1.26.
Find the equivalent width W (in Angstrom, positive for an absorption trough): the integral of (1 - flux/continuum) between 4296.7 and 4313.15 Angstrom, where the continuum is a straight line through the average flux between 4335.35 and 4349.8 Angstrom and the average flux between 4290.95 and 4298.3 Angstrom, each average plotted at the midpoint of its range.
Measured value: 2.6 Angstrom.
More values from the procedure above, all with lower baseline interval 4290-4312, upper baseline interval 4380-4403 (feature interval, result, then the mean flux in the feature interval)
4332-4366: -4.7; 2.54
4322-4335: -2.5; 2.47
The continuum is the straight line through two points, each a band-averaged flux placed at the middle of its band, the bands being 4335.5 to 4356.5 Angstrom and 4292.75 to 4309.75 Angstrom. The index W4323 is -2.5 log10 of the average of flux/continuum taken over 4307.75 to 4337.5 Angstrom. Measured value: -0.08 mag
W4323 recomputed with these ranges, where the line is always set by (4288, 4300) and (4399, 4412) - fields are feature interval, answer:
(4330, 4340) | -0.14 mag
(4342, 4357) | 0.03 mag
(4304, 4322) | 0.13 mag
